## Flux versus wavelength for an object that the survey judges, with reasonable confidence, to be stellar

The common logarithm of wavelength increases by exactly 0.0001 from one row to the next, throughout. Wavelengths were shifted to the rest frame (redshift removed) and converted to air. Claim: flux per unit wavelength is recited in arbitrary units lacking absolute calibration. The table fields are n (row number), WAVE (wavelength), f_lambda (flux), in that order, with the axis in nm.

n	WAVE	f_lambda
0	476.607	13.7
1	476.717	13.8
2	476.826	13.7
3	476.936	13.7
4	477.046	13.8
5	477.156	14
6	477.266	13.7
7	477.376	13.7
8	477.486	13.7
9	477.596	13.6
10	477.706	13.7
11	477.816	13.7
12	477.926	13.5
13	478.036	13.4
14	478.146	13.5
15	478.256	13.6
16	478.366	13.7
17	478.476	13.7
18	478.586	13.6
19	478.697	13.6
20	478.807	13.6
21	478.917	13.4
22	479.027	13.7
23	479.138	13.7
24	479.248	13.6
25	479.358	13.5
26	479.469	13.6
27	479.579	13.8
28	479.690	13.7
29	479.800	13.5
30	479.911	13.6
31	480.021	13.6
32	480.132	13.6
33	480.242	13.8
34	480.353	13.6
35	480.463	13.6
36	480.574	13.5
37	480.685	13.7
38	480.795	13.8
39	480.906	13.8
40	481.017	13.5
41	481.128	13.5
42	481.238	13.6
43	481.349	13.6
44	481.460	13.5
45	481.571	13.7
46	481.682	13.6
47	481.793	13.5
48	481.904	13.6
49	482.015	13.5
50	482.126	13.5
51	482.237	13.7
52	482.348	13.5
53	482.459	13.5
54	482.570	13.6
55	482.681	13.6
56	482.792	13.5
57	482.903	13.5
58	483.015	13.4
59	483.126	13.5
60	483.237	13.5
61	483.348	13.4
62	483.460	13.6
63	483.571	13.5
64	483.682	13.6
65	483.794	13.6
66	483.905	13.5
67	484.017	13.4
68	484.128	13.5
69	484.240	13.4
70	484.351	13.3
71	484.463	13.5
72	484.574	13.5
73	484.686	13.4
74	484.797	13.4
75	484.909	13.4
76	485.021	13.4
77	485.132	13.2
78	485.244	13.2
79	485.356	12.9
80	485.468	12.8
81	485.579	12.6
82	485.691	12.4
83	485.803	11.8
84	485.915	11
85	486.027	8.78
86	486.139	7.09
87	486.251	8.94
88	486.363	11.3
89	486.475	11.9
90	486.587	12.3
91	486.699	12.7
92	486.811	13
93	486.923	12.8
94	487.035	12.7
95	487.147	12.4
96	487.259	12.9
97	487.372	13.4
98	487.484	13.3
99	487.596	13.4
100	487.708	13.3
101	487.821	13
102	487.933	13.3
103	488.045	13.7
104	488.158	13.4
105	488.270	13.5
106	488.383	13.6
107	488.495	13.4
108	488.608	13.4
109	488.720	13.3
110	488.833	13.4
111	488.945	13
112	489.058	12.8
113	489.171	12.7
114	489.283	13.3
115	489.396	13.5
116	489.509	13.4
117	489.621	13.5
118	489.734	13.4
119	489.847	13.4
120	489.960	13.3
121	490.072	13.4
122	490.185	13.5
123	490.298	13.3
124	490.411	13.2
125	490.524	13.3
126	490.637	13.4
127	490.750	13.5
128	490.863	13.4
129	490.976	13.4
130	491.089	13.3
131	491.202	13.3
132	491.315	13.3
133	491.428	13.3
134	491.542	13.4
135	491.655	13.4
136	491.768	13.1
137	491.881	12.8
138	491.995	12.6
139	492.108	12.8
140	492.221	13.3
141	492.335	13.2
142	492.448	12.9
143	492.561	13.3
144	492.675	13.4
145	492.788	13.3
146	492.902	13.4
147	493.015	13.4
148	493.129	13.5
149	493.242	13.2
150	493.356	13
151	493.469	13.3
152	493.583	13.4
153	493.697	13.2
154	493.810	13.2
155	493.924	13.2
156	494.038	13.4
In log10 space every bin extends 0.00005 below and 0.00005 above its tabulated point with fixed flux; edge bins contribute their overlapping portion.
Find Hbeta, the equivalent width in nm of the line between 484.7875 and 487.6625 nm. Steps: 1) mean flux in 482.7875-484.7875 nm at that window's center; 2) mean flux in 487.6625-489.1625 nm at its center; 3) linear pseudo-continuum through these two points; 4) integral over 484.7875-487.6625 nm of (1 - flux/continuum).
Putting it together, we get 0.26 nm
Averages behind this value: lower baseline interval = 13.5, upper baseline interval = 13.3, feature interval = 12.2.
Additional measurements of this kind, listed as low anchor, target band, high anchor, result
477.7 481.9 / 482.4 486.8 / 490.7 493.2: 0.24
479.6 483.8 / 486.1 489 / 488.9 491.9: 0.15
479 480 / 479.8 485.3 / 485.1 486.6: -0.44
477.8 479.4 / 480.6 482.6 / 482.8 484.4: -0.01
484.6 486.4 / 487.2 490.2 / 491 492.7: -0.19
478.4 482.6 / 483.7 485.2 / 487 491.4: 0.00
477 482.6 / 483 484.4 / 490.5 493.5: 0.00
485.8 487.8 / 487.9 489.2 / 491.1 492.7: -0.11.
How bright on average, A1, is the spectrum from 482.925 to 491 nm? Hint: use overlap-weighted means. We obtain 13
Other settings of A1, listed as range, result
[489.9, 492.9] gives 13.2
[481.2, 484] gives 13.5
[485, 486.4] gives 11.4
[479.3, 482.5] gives 13.6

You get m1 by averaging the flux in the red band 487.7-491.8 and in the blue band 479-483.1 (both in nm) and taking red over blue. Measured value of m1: 0.98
